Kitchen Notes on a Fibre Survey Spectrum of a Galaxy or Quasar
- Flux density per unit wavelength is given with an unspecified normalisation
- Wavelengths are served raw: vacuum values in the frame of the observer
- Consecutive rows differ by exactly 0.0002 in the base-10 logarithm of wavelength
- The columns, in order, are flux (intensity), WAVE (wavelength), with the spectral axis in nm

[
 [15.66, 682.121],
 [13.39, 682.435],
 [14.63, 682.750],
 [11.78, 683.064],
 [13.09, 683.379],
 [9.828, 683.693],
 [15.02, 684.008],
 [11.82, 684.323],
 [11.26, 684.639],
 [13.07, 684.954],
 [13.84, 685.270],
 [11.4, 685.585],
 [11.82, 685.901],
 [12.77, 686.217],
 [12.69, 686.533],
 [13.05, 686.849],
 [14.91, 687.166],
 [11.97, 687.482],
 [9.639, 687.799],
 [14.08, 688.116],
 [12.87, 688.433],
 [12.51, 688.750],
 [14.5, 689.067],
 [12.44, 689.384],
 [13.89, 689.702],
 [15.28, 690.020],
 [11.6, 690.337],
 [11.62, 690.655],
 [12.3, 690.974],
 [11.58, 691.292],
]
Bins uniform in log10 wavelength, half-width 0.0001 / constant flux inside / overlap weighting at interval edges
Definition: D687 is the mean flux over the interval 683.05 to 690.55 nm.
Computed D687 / 12.7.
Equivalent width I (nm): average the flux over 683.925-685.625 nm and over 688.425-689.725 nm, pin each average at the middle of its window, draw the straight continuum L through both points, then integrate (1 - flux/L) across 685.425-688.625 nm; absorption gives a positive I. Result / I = 0.11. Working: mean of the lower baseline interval 12.7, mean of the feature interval 12.5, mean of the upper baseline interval 13.2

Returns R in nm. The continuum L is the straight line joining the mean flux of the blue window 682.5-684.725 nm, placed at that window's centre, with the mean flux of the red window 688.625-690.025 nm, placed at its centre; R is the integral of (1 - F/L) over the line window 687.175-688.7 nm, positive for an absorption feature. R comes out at 0.10 nm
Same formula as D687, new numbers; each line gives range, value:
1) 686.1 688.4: 12.7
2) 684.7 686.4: 12.5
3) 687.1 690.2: 13.2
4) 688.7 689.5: 13.3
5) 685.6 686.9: 12.4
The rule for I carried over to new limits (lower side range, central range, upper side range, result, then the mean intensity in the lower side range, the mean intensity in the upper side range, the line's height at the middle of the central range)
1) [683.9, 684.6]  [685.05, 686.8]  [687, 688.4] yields 0.033 nm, 12.9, 12.7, 12.8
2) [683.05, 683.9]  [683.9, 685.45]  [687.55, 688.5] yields -0.142 nm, 11.7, 12.1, 11.8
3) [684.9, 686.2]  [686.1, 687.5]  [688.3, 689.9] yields -0.044 nm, 12.5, 13.3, 12.8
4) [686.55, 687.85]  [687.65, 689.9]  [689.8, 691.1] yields -0.035 nm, 12.6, 12.8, 12.7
